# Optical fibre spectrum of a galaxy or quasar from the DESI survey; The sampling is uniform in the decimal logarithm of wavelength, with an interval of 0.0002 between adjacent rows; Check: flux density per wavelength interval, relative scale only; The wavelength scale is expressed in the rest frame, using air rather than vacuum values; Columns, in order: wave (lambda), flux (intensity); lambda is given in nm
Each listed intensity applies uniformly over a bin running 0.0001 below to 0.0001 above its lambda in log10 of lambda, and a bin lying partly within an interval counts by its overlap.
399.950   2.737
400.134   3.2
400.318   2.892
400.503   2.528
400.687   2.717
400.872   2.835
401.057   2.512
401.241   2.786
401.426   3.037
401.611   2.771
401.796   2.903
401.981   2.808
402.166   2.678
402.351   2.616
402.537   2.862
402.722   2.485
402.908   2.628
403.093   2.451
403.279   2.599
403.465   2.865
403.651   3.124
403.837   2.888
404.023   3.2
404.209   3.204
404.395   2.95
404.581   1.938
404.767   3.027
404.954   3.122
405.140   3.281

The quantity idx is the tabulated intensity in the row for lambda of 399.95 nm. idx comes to 2.737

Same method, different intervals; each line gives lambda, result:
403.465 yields 2.865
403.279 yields 2.599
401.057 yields 2.512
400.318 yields 2.892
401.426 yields 3.037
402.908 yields 2.628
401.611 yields 2.771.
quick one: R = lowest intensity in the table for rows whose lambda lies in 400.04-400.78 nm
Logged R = 2.528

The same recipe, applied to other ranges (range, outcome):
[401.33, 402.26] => 2.678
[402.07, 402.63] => 2.616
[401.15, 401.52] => 2.786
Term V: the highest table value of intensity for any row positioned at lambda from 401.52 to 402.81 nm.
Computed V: 2.903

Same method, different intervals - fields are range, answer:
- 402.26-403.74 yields 3.124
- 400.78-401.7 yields 3.037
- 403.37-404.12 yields 3.2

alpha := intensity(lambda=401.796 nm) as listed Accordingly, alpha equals 2.903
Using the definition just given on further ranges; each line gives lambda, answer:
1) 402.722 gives 2.485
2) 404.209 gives 3.204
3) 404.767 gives 3.027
